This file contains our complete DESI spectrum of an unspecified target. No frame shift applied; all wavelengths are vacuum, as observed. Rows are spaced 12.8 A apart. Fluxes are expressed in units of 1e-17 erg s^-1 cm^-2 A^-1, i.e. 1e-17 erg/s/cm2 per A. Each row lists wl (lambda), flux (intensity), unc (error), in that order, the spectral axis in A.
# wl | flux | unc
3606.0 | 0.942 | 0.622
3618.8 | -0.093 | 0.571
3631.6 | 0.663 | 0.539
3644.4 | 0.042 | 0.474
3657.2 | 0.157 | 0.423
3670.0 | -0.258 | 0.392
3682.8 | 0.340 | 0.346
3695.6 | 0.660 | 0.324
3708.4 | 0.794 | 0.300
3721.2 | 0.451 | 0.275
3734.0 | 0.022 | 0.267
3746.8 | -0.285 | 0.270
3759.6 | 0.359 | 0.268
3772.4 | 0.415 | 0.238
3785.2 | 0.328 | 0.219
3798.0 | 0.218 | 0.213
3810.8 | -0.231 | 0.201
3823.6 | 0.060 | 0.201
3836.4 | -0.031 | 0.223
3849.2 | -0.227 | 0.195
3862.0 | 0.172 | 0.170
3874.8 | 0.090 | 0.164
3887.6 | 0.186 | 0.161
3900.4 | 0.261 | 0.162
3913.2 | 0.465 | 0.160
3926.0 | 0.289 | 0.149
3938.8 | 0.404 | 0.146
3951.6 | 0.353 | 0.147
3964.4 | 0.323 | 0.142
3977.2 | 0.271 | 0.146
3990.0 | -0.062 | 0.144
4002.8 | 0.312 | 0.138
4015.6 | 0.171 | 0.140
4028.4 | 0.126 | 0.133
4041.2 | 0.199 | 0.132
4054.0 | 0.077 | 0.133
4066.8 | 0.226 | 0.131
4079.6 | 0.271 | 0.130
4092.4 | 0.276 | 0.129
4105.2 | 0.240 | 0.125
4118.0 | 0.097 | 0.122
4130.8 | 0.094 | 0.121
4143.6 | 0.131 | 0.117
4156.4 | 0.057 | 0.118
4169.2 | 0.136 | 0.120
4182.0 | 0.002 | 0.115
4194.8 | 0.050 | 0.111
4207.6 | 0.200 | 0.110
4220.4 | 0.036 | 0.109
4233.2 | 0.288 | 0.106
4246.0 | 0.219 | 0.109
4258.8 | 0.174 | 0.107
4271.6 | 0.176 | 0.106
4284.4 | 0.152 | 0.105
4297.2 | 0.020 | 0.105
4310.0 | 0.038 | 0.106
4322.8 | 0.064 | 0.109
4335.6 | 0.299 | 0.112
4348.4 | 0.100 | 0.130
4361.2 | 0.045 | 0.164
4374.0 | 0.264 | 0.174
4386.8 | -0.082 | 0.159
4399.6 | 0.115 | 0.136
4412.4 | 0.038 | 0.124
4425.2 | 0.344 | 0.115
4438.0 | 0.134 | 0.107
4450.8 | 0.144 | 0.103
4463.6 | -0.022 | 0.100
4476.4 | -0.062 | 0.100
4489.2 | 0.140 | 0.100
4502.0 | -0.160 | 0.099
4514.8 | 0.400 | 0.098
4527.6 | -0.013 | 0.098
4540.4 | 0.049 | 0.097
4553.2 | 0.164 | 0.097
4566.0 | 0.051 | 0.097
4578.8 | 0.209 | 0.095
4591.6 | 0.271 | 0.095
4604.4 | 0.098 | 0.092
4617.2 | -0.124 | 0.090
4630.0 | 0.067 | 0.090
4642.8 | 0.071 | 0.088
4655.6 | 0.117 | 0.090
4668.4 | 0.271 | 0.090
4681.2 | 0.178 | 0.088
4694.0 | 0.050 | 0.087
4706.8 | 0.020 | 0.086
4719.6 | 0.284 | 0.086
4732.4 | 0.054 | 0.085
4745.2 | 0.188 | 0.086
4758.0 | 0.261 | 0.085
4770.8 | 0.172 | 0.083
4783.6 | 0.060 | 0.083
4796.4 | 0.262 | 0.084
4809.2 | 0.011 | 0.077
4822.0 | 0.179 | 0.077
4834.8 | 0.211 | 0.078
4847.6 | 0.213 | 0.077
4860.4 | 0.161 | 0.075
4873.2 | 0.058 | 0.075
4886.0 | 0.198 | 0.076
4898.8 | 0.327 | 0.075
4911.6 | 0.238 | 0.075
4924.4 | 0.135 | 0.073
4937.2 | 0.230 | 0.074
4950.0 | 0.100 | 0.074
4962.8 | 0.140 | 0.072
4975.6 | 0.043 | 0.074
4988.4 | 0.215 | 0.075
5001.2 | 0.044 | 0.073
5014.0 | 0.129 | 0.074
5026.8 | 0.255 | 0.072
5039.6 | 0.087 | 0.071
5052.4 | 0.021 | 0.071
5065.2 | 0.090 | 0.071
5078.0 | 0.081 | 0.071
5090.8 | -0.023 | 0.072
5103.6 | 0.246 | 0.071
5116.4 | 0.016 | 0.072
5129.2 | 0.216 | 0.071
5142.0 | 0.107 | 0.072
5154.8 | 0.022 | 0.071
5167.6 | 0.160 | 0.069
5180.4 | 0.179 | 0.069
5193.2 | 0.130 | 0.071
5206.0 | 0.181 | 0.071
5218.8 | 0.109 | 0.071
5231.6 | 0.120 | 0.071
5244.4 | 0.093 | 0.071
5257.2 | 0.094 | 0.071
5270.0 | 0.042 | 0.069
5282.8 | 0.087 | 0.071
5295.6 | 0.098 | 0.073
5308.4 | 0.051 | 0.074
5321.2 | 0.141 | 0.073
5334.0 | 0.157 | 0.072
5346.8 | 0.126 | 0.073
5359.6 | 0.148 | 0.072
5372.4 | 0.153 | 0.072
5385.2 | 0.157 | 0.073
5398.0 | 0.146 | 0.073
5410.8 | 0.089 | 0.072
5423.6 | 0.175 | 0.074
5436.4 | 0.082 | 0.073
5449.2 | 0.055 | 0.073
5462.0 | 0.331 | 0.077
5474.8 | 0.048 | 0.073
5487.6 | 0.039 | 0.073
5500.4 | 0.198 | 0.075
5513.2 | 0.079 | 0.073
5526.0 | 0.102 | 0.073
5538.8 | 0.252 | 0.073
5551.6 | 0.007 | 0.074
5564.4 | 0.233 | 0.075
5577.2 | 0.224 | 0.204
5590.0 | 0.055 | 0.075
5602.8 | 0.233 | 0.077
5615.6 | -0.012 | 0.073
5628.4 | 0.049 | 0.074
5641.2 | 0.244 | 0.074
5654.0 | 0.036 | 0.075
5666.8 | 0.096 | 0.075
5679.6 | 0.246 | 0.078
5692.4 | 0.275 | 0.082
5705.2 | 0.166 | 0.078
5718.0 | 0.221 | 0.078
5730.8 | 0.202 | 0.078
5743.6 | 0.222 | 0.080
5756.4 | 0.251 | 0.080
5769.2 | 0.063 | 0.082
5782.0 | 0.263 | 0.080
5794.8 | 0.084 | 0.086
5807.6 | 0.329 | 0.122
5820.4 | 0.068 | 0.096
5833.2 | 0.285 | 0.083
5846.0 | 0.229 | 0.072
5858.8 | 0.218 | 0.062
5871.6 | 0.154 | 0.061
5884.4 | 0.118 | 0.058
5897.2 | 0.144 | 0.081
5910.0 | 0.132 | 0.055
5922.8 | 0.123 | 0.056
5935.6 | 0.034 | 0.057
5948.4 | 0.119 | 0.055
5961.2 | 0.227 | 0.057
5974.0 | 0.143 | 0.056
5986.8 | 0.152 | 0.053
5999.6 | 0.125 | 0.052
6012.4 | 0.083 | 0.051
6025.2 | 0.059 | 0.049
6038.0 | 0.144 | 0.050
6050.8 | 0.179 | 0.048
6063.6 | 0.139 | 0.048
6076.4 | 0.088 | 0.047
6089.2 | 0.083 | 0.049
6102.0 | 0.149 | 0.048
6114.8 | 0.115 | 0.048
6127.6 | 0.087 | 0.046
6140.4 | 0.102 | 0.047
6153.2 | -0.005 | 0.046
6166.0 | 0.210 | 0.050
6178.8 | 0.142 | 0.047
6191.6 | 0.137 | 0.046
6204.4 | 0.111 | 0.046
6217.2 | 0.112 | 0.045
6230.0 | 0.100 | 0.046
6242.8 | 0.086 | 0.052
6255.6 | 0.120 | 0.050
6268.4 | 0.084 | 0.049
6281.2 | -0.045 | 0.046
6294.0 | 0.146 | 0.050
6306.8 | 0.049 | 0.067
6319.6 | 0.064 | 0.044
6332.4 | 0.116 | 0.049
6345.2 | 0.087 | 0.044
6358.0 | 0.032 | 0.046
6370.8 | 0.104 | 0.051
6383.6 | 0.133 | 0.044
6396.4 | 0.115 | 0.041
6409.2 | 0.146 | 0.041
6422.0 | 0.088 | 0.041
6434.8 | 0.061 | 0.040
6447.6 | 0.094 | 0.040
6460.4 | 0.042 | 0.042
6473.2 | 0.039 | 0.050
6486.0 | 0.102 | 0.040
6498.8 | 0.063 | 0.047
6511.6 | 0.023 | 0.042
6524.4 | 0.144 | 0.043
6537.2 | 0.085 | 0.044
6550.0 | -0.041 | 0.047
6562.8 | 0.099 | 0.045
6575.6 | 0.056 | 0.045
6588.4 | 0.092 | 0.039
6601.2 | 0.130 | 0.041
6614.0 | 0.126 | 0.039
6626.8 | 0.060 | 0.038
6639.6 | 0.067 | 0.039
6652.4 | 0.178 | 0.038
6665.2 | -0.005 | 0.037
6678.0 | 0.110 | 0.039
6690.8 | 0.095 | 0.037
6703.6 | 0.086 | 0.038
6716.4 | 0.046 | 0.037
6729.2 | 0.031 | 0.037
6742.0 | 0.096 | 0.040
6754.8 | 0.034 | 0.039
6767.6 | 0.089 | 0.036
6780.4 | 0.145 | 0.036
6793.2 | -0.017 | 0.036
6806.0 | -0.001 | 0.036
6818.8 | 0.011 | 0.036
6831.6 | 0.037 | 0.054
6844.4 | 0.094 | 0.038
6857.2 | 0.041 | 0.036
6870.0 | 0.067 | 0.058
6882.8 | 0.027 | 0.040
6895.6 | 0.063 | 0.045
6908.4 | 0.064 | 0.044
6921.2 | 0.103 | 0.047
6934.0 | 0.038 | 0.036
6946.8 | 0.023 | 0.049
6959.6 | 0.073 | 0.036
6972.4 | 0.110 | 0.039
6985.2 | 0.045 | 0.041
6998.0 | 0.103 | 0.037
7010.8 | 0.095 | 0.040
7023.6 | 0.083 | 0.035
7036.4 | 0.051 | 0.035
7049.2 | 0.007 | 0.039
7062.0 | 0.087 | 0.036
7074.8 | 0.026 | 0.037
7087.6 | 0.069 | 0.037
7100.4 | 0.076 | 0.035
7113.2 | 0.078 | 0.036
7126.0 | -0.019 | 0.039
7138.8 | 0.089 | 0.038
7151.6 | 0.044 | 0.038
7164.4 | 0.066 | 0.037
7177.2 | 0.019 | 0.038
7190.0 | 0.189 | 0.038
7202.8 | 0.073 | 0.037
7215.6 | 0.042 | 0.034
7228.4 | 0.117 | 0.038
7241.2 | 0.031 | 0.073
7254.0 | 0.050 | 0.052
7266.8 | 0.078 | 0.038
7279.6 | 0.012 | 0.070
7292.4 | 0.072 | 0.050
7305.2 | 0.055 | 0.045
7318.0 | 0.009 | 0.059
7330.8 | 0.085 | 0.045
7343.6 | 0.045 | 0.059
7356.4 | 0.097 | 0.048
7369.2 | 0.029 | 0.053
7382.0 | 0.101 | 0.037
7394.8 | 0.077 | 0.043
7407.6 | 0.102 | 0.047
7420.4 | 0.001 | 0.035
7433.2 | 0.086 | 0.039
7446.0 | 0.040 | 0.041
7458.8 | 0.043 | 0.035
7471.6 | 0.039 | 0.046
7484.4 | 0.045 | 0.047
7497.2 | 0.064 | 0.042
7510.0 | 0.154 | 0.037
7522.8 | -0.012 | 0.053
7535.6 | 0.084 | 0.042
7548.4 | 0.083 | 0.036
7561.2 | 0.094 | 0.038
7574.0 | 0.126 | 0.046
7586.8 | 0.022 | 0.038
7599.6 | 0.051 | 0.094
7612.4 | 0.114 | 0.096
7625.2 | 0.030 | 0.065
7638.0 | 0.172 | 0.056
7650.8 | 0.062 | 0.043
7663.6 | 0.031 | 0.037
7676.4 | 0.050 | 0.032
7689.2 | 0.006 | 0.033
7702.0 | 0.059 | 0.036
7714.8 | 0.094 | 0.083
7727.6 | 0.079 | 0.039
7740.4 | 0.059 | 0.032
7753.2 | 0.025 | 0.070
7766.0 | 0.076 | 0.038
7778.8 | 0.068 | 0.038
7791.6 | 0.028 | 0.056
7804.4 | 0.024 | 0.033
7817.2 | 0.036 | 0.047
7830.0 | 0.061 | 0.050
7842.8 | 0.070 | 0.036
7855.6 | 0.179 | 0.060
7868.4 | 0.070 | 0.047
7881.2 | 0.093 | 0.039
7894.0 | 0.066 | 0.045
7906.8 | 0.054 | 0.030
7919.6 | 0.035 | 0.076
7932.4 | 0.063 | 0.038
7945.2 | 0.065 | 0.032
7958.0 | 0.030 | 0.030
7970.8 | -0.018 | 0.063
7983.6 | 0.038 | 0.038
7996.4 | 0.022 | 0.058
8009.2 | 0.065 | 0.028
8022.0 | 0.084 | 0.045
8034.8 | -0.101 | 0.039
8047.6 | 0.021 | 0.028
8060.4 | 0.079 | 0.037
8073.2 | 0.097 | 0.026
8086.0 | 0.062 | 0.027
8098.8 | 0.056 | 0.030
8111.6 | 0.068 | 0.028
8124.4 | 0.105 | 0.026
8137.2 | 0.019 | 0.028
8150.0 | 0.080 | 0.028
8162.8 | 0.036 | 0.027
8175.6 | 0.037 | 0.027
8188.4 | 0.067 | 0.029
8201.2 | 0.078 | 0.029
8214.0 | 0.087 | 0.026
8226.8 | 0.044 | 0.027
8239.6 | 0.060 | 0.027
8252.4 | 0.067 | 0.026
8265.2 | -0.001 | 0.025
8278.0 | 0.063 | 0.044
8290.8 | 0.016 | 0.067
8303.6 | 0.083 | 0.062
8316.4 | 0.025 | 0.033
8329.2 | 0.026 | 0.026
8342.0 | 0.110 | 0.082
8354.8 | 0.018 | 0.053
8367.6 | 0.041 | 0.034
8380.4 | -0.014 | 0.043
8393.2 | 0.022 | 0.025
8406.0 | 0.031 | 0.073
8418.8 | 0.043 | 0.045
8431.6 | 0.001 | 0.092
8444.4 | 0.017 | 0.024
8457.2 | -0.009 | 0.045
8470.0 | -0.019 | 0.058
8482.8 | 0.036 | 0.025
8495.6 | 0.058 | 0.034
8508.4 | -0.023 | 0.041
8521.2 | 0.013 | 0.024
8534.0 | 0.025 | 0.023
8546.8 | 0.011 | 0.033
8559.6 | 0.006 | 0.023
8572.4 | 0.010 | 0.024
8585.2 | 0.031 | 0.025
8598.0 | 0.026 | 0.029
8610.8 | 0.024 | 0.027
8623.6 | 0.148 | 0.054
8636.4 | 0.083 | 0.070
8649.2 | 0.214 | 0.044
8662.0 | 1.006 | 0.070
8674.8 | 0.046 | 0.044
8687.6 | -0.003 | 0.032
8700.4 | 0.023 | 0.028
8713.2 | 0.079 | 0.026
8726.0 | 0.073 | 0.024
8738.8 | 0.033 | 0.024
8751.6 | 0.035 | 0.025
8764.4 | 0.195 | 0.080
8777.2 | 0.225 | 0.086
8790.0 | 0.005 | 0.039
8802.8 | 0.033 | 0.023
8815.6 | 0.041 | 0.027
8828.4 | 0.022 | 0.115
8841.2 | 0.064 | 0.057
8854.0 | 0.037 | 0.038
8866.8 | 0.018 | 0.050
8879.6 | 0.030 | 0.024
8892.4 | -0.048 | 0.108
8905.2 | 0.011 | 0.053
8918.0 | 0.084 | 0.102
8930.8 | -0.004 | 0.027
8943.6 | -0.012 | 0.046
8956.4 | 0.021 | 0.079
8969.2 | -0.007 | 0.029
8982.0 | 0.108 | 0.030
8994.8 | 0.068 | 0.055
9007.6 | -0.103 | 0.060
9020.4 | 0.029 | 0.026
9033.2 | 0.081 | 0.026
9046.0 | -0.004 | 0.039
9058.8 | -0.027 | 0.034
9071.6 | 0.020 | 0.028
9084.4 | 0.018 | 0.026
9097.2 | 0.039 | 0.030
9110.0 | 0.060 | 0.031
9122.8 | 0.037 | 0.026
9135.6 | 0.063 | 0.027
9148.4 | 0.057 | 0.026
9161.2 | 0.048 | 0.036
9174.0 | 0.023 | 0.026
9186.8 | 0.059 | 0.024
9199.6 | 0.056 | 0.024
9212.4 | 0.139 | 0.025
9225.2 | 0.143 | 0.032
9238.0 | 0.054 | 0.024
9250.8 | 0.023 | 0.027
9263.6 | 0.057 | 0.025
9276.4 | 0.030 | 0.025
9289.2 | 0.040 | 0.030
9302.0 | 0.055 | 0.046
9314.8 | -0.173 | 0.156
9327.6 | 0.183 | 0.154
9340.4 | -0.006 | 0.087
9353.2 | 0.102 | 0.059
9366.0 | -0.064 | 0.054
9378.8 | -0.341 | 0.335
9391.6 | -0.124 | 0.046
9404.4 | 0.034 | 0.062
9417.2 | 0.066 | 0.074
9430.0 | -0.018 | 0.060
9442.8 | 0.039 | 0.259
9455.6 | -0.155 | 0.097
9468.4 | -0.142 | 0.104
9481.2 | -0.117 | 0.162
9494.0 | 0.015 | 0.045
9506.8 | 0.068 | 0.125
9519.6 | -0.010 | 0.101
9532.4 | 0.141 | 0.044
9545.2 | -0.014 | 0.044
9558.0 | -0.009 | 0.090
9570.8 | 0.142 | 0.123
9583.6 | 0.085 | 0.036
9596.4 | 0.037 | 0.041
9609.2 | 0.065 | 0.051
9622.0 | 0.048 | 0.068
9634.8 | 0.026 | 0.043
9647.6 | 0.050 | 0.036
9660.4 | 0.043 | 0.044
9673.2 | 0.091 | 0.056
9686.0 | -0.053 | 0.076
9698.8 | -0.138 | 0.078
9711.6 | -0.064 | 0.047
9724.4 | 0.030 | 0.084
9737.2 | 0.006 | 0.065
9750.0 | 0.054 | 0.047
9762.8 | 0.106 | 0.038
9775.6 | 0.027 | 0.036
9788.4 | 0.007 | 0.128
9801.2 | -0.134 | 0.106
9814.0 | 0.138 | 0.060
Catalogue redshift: 1.32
